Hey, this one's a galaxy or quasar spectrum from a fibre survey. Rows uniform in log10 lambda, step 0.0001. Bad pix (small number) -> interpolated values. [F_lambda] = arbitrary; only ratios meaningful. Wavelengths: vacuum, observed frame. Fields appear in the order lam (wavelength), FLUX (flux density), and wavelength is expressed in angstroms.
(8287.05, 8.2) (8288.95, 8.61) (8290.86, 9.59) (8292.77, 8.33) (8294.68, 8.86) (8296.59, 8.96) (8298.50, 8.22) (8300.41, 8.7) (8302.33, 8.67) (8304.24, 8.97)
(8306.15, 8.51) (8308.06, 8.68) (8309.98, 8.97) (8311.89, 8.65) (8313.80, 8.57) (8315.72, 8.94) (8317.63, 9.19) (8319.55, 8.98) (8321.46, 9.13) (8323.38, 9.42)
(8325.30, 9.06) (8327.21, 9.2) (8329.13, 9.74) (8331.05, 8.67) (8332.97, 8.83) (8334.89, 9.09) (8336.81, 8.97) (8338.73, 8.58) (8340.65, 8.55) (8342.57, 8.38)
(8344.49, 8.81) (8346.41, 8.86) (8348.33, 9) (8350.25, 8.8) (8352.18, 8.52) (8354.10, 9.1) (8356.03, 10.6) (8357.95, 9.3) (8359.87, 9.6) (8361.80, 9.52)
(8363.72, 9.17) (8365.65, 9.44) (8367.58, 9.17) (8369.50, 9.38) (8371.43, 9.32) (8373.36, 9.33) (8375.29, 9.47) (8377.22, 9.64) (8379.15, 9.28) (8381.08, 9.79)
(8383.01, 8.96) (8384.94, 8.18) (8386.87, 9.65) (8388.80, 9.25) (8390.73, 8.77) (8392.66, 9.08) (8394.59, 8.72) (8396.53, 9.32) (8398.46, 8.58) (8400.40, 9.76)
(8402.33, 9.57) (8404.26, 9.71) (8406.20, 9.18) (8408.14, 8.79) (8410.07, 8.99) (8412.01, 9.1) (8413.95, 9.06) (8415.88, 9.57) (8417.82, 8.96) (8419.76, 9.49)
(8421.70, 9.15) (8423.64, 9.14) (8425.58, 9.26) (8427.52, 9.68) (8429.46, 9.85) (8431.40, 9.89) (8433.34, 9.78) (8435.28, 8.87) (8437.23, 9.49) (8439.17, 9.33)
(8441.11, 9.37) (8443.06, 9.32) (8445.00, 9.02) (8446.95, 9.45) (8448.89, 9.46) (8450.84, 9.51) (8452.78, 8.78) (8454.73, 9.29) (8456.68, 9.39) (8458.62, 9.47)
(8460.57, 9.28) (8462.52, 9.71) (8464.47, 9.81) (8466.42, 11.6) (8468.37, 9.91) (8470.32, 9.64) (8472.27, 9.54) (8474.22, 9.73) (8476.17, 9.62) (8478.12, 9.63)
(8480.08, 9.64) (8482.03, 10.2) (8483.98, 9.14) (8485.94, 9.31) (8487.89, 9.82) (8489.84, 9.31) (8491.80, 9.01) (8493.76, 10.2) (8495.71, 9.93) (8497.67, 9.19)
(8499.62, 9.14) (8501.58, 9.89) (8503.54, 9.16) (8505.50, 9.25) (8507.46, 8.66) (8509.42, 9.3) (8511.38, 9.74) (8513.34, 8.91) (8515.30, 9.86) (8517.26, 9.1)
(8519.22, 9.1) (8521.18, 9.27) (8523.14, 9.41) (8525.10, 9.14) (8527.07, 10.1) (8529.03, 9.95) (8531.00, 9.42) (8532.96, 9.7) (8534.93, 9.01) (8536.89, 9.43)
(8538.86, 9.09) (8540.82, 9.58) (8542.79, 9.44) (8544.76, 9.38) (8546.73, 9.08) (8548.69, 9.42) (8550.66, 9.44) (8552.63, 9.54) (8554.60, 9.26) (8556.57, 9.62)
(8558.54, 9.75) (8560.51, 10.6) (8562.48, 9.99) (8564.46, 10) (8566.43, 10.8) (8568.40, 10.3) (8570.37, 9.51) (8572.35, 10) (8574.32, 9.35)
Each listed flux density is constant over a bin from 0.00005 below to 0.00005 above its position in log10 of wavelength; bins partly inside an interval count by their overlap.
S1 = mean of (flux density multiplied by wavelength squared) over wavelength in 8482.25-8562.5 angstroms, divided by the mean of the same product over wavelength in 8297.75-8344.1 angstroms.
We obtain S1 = 1.1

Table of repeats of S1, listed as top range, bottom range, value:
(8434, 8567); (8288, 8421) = 1.09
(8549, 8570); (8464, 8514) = 1.05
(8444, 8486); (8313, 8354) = 1.11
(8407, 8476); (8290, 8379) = 1.07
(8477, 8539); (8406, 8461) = 1.03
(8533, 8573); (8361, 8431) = 1.08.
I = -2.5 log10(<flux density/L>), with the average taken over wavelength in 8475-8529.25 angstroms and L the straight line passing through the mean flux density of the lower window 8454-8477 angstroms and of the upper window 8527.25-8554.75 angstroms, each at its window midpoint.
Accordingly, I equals 0.02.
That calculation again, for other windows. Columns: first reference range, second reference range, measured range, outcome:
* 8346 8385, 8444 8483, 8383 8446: 0.03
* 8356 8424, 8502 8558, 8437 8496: -0.03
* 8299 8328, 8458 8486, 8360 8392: 0.00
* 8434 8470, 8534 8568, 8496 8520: 0.03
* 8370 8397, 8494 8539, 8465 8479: -0.07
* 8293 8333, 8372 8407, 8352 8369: -0.04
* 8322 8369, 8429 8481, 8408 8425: 0.03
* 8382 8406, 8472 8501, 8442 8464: 0.01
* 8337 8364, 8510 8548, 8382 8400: 0.02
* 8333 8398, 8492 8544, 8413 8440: -0.02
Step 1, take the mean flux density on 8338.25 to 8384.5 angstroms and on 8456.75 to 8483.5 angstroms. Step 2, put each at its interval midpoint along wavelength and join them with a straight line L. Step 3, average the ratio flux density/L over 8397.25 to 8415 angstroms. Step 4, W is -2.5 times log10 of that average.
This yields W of 0.03 mag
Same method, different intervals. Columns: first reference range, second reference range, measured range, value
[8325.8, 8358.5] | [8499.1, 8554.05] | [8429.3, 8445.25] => -0.03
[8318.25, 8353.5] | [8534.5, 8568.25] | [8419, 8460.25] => -0.01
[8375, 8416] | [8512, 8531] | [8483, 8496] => -0.02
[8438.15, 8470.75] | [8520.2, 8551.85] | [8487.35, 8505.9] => 0.00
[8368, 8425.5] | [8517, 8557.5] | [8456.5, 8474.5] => -0.06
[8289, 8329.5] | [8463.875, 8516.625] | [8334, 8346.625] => 0.03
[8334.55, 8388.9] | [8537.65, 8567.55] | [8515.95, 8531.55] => 0.02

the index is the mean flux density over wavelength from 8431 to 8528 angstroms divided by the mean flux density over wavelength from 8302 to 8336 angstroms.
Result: 1.06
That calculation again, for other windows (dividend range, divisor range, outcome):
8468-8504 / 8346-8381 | 1.03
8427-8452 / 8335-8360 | 1.05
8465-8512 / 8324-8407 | 1.05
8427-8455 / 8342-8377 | 1.02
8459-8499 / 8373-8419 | 1.06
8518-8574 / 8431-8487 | 1.01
